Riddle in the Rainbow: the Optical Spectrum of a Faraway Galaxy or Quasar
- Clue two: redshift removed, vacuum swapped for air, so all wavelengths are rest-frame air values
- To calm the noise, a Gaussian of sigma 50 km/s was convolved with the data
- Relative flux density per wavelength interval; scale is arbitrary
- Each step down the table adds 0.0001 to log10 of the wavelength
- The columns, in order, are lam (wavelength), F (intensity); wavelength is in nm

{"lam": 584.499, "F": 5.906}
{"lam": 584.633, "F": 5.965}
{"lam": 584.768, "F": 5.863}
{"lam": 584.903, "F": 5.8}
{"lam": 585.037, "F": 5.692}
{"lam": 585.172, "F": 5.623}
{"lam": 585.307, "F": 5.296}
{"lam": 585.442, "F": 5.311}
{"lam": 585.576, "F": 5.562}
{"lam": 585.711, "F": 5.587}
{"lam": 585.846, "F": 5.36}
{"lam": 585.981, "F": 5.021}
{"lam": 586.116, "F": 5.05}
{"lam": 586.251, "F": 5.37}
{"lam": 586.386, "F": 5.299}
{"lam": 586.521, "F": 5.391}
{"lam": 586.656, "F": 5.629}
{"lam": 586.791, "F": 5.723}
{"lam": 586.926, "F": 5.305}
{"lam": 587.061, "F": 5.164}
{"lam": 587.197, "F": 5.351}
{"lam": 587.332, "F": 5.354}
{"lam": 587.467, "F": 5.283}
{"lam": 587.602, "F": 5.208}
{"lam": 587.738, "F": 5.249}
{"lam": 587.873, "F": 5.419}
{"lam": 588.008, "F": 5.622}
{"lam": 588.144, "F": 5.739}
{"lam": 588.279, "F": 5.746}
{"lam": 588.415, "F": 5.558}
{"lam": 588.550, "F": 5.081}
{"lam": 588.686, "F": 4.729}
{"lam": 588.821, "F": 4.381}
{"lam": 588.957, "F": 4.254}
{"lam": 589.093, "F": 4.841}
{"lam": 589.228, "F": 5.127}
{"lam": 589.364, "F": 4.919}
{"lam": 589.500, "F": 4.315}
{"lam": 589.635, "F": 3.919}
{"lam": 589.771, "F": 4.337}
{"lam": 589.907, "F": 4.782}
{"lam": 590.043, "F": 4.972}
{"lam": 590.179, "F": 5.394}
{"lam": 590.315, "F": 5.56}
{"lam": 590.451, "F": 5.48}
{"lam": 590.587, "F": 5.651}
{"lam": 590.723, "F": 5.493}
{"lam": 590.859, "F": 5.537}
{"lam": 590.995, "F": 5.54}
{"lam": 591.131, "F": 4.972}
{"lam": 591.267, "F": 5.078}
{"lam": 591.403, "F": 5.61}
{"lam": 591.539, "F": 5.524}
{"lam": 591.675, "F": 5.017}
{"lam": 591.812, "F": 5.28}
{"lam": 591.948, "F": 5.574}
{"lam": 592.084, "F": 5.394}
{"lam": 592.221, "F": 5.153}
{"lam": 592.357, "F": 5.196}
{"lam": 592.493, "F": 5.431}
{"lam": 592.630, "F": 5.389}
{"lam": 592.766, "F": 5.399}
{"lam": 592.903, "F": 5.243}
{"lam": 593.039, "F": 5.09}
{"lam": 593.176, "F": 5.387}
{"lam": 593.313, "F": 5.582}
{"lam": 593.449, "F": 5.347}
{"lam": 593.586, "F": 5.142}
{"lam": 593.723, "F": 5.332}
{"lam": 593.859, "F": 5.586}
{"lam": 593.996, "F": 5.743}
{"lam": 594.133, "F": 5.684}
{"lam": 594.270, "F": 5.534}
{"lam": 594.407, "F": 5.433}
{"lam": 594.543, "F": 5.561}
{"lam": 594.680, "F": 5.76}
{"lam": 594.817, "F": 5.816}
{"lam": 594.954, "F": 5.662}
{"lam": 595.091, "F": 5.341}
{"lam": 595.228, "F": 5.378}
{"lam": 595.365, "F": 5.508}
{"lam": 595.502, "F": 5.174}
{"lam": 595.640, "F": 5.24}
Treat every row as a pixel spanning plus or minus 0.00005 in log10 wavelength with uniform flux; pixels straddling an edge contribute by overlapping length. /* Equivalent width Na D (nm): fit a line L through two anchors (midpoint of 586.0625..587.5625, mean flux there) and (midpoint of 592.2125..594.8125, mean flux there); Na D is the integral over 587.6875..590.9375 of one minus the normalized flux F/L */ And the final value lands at 0.18 nm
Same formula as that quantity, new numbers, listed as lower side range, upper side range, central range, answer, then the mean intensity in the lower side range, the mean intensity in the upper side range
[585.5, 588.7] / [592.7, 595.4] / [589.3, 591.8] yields 0.141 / 5.38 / 5.48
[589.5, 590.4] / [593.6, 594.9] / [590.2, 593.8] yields -0.136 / 4.8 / 5.59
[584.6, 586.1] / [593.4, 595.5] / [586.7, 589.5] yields 0.171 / 5.52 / 5.51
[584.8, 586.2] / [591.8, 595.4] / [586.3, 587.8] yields 0.022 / 5.44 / 5.45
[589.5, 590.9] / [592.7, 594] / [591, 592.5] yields -0.024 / 5.07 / 5.37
